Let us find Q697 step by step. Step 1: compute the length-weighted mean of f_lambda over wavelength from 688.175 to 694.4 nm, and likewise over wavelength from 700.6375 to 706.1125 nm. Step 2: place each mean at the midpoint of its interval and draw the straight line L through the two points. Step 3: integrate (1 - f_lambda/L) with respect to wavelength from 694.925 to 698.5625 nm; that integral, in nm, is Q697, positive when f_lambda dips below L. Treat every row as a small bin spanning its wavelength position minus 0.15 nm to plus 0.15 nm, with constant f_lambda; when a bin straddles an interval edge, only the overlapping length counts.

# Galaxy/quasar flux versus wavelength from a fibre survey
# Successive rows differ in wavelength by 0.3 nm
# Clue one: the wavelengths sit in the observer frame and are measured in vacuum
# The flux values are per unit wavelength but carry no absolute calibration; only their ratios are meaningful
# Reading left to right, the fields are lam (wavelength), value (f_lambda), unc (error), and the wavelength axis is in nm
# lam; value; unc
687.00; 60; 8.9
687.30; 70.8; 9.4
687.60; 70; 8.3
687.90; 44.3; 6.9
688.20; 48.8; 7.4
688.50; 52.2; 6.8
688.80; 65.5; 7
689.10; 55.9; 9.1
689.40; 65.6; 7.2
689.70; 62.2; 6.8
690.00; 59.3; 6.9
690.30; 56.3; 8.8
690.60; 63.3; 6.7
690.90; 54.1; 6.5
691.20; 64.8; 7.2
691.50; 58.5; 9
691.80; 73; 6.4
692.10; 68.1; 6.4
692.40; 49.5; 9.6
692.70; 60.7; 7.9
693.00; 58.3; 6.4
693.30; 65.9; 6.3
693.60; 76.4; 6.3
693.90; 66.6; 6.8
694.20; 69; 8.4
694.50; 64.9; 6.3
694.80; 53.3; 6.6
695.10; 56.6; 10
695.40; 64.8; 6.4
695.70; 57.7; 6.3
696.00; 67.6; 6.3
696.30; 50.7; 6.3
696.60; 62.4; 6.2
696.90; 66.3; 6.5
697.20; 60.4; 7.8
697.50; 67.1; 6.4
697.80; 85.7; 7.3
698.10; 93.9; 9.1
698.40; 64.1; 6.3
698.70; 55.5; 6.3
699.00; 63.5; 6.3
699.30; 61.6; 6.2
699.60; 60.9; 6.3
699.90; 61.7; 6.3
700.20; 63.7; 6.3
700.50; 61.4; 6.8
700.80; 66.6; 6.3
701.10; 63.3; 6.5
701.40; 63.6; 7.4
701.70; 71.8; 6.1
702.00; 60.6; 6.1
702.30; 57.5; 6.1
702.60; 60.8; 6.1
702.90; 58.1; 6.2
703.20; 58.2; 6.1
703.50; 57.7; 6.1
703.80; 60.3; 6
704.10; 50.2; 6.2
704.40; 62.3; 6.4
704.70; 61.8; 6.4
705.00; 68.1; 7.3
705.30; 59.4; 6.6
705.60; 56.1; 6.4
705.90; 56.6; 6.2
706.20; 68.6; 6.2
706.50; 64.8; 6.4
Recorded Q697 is -0.29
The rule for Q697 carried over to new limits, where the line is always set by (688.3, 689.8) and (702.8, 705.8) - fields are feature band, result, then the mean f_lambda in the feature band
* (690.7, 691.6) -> 0.005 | 59.4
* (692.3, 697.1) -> -0.196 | 62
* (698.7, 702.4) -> -0.214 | 62.8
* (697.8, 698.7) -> -0.254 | 76.2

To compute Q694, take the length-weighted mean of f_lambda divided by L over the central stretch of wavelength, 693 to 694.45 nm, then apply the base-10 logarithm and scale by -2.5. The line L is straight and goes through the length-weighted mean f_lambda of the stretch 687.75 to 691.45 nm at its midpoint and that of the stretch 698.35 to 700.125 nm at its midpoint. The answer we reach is -0.15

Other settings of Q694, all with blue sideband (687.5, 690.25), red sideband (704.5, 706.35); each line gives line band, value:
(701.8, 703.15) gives 0.03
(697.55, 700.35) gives -0.13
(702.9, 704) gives 0.06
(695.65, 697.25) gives -0.02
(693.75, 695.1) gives -0.06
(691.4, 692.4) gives -0.10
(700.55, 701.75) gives -0.08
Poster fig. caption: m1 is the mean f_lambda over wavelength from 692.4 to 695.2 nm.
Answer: 62.9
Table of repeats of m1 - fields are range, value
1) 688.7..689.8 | 62.2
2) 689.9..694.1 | 62.6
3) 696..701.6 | 65.3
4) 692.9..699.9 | 64.9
